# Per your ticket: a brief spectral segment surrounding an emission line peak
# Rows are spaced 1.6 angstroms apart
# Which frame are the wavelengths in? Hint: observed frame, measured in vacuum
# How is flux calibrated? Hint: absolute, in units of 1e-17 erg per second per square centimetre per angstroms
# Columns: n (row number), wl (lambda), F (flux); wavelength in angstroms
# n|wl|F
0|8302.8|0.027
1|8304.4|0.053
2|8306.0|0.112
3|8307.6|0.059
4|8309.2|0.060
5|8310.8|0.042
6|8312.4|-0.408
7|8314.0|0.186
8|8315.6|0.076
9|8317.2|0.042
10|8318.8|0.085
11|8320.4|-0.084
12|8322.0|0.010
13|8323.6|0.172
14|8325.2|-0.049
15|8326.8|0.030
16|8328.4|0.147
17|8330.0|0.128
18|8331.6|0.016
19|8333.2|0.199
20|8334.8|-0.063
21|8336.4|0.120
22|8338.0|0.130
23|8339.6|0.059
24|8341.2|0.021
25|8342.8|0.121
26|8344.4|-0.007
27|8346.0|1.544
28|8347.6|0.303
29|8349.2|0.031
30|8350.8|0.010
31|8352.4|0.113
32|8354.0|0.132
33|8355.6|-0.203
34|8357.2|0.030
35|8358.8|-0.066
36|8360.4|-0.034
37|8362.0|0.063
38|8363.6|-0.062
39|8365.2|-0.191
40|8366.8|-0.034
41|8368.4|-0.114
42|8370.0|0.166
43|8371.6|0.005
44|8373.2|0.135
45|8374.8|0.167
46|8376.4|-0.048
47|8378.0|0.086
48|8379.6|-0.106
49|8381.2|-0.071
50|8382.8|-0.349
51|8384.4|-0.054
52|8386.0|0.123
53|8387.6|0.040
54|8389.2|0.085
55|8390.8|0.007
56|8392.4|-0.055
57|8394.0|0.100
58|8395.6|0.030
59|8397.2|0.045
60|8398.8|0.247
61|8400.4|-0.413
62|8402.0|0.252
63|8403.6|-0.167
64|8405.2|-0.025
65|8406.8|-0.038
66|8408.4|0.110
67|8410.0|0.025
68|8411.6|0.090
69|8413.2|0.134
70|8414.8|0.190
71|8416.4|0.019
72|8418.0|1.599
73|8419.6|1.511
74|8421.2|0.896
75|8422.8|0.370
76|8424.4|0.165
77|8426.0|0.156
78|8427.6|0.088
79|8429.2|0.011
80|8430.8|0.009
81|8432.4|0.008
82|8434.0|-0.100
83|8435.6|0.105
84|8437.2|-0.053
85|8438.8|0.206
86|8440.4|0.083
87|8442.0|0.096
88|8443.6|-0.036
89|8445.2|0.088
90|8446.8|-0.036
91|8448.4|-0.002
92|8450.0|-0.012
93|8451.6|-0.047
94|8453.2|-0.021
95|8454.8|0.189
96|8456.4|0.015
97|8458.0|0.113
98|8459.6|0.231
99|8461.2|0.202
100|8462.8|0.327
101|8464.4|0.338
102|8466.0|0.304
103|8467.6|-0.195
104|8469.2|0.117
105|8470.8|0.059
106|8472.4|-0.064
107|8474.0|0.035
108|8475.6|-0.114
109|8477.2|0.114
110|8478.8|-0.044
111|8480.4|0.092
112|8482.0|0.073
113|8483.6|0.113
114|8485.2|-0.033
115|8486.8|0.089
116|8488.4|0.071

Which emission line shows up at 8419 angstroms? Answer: Hgamma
